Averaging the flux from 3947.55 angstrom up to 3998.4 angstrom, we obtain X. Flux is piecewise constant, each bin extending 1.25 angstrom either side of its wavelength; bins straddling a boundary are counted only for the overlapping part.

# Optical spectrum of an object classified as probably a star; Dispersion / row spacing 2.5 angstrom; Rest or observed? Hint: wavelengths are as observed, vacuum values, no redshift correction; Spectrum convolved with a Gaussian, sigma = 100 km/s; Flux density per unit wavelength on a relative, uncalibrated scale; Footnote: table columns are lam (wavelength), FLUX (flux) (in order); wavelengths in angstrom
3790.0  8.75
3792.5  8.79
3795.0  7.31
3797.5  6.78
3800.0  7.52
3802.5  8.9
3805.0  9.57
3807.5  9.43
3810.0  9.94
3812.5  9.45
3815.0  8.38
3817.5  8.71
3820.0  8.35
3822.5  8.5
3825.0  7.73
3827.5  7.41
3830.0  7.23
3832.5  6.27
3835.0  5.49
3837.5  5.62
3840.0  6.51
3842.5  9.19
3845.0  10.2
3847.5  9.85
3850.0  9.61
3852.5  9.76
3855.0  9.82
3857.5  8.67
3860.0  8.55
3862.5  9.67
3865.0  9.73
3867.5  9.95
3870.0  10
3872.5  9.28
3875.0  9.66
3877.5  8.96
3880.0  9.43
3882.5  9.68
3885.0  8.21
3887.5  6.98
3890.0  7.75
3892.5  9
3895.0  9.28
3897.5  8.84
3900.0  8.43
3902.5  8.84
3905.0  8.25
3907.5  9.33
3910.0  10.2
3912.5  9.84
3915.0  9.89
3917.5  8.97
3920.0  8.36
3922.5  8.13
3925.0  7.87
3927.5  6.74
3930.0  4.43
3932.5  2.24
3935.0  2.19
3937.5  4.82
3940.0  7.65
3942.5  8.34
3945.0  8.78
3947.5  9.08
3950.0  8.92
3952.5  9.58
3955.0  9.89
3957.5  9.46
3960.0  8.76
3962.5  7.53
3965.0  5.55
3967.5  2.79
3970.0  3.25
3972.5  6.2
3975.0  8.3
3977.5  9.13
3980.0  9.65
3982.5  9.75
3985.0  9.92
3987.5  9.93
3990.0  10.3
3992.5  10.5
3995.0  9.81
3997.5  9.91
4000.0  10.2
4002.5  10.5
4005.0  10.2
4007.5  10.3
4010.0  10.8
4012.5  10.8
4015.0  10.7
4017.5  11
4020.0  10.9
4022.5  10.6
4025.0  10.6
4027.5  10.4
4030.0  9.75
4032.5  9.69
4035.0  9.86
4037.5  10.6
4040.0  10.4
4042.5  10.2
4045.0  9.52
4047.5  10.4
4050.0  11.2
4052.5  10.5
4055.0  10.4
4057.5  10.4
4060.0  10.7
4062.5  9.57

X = 8.46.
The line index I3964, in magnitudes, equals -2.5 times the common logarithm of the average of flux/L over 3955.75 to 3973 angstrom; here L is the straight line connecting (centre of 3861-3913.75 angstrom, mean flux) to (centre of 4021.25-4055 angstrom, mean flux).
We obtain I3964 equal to 0.464 mag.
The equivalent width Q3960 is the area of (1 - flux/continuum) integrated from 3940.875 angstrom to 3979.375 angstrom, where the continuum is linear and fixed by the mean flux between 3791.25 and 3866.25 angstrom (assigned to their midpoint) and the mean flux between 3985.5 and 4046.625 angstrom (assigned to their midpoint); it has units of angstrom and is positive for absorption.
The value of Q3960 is 7.90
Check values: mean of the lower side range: 8.43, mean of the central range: 7.74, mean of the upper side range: 10.3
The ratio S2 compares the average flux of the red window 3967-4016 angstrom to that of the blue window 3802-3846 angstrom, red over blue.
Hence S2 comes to 1.14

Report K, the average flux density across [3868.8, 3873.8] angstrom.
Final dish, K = 9.64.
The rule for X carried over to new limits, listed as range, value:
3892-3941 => 7.64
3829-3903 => 8.69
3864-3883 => 9.58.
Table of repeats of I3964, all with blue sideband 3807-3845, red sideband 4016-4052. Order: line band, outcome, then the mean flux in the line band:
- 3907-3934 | 0.17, 7.72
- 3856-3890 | -0.08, 9.09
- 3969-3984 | 0.23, 7.82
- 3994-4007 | -0.02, 10.1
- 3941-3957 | 0.03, 9.09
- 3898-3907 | 0.03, 8.6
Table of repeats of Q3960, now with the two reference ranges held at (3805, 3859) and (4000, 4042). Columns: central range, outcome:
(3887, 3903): 1.04 angstrom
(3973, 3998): 1.12 angstrom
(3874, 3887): -0.18 angstrom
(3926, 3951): 8.52 angstrom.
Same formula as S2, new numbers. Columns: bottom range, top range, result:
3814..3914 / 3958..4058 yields 1.10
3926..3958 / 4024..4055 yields 1.46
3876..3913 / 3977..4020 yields 1.16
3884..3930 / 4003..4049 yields 1.22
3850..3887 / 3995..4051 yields 1.11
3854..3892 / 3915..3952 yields 0.78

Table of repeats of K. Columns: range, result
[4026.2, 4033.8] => 9.95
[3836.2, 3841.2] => 6.05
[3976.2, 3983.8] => 9.5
